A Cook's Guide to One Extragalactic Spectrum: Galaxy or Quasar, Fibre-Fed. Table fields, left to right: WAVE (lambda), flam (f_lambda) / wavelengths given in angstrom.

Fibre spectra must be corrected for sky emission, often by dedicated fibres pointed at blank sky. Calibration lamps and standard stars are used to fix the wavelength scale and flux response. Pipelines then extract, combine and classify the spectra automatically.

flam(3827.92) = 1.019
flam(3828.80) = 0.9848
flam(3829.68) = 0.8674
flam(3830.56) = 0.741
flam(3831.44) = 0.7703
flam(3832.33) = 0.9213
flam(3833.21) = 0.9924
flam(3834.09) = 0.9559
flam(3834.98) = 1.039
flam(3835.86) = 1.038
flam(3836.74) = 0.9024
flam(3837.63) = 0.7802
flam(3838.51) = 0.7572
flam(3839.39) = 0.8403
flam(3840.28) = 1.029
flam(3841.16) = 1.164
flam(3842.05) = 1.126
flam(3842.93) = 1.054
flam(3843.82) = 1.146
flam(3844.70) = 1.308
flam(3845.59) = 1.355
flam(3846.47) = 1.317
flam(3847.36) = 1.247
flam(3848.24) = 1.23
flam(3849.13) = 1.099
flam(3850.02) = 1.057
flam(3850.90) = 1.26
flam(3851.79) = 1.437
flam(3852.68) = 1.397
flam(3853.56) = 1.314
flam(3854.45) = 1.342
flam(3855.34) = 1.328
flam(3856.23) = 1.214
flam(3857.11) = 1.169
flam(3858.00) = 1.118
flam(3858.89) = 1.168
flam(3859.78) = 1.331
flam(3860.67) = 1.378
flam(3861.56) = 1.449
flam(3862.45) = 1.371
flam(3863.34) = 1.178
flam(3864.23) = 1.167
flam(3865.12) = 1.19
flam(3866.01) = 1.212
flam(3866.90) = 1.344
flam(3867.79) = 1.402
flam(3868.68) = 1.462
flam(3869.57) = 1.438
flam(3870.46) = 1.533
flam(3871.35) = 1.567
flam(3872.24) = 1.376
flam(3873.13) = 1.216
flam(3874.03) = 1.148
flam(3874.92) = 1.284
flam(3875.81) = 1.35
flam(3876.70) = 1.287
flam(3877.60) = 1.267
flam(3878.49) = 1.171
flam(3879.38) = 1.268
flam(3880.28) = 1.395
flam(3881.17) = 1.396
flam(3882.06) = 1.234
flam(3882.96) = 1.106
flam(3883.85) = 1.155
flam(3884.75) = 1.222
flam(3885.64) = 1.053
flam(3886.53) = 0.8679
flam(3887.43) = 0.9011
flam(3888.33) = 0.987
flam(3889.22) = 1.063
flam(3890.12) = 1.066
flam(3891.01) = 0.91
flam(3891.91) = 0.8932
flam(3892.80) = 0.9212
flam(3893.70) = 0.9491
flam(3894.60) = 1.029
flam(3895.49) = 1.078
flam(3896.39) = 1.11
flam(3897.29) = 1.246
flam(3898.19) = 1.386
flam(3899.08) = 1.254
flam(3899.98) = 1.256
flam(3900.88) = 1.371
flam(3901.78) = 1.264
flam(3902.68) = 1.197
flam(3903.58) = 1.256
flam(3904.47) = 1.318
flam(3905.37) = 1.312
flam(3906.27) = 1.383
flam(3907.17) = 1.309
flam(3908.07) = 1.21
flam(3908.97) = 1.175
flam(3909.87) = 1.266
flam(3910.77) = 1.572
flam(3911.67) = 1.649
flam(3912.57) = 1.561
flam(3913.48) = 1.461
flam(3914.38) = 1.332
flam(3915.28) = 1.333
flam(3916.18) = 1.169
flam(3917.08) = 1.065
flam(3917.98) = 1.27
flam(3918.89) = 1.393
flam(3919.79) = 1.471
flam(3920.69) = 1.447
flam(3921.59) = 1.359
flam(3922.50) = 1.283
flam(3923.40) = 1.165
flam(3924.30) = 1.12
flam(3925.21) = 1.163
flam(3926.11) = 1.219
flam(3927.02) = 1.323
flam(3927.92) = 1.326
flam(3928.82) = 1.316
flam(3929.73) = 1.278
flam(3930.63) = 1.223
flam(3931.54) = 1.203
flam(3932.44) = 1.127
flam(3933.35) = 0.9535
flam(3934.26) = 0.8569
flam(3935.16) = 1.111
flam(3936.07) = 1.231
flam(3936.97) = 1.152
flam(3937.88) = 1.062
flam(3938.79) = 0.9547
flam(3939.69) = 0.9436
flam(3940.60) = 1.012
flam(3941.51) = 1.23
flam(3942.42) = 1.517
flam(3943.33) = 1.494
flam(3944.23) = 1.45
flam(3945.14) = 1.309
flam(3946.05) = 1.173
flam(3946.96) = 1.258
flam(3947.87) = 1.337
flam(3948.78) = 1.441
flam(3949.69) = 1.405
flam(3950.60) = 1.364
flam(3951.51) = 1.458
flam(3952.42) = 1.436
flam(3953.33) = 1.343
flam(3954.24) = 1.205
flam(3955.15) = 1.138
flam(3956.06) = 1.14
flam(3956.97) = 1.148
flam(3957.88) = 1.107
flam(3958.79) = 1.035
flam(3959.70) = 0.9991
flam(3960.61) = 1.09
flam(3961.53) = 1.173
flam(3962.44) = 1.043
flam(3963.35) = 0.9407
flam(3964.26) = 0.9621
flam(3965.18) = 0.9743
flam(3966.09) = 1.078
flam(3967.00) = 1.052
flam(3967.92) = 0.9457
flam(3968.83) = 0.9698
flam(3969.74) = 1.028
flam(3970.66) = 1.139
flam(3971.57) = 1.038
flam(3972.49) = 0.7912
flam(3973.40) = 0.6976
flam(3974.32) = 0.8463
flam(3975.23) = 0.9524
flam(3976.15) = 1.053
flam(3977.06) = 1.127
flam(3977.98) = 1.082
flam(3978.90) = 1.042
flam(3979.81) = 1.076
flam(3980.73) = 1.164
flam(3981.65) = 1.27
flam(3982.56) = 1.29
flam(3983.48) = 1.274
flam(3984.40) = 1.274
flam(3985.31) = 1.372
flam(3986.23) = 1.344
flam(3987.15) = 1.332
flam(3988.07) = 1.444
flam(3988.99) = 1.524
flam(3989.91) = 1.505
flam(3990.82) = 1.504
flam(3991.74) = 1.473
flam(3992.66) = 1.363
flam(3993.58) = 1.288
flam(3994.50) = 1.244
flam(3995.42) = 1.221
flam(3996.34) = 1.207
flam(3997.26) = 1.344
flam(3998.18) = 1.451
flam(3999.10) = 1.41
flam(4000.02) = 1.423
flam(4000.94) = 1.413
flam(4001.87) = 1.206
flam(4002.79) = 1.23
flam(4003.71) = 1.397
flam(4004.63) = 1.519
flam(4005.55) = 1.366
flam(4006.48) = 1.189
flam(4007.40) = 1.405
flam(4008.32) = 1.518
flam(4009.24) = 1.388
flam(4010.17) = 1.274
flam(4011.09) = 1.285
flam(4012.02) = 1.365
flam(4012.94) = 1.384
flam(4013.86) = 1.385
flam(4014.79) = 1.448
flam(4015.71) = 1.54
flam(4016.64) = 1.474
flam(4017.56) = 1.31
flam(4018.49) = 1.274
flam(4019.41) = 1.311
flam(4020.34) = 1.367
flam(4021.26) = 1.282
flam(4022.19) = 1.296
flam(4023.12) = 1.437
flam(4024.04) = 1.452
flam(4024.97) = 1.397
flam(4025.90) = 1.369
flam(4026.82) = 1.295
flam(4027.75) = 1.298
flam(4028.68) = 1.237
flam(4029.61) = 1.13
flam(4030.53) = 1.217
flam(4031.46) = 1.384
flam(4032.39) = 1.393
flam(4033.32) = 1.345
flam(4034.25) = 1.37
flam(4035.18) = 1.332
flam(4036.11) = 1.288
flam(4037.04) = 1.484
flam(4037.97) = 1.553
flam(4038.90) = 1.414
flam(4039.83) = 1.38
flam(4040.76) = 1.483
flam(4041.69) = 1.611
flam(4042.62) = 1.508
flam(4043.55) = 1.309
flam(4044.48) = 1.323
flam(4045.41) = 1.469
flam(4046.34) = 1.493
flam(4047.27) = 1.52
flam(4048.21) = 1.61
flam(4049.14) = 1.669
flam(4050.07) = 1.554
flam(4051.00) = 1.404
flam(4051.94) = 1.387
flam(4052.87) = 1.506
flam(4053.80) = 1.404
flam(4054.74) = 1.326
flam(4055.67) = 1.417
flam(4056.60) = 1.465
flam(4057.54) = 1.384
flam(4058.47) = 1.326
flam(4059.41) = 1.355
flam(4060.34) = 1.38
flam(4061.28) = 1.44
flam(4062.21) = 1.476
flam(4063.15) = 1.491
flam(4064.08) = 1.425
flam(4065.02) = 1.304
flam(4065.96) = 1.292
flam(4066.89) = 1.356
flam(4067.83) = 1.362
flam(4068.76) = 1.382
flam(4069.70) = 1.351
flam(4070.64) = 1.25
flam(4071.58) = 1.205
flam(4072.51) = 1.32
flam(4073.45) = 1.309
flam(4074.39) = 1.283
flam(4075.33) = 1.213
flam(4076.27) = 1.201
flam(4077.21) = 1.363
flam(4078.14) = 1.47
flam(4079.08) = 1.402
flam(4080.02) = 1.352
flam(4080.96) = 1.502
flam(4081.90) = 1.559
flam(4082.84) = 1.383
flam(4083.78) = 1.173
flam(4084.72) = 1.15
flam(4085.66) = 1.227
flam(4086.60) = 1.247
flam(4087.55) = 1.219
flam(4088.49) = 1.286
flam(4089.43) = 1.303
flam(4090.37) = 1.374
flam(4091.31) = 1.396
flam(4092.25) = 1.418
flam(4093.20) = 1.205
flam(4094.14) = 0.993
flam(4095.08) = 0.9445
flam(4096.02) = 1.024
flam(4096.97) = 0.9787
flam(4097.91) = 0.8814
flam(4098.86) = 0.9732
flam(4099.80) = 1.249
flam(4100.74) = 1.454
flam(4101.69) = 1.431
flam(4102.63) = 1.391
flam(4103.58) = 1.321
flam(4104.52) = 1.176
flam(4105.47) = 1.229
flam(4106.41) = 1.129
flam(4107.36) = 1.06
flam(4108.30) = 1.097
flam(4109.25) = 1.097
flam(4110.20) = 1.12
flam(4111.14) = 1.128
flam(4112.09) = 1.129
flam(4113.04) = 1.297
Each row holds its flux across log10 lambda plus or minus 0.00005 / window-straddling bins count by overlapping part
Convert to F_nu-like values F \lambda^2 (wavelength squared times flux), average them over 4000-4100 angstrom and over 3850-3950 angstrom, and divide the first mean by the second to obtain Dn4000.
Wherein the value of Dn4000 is 1.17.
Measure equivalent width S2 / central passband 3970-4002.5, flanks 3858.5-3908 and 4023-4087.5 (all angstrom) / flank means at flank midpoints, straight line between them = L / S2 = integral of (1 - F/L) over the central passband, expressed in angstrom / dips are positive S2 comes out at 2.1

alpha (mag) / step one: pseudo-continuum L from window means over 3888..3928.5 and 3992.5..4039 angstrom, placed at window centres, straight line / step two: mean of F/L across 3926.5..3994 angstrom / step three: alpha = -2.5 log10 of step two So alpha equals 0.10 mag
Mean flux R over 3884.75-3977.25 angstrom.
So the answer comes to 1.18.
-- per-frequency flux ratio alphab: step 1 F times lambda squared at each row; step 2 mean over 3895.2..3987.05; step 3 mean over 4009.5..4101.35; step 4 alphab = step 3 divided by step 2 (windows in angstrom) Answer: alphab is 1.2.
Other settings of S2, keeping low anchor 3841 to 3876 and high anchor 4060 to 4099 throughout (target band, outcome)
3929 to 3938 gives 1.1 angstrom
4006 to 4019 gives -0.9 angstrom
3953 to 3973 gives 3.5 angstrom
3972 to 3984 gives 2.2 angstrom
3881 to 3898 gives 2.9 angstrom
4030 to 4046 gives -1.5 angstrom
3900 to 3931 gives -0.7 angstrom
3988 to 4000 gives -0.9 angstrom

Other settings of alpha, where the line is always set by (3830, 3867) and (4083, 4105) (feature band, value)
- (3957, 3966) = 0.13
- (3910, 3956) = -0.09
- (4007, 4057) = -0.17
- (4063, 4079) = -0.10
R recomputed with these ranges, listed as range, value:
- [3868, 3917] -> 1.24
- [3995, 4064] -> 1.39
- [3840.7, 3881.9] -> 1.28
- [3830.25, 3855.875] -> 1.1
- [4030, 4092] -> 1.38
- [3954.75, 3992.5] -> 1.13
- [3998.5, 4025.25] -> 1.37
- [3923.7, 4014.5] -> 1.22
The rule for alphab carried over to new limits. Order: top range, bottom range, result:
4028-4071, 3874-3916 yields 1.24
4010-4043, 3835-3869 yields 1.25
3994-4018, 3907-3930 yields 1.08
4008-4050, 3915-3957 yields 1.18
